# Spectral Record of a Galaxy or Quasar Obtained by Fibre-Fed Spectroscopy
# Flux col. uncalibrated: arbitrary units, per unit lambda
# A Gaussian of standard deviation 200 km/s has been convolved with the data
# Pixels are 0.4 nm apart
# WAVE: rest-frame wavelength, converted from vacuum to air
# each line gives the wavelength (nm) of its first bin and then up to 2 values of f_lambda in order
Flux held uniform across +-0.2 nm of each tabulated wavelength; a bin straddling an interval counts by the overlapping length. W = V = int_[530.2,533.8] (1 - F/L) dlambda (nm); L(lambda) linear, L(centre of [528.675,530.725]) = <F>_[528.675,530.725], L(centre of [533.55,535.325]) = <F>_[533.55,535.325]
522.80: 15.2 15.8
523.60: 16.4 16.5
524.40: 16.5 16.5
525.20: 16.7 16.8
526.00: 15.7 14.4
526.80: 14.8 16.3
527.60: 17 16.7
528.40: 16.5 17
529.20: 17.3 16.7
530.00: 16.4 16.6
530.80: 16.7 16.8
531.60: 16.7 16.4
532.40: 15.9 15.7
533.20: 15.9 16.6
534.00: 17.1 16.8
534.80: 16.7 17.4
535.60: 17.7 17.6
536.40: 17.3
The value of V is 0.10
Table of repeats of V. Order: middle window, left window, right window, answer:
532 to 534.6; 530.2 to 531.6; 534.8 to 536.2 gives 0.11 nm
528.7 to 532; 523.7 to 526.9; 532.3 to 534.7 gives -0.10 nm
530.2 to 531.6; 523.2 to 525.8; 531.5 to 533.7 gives -0.04 nm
